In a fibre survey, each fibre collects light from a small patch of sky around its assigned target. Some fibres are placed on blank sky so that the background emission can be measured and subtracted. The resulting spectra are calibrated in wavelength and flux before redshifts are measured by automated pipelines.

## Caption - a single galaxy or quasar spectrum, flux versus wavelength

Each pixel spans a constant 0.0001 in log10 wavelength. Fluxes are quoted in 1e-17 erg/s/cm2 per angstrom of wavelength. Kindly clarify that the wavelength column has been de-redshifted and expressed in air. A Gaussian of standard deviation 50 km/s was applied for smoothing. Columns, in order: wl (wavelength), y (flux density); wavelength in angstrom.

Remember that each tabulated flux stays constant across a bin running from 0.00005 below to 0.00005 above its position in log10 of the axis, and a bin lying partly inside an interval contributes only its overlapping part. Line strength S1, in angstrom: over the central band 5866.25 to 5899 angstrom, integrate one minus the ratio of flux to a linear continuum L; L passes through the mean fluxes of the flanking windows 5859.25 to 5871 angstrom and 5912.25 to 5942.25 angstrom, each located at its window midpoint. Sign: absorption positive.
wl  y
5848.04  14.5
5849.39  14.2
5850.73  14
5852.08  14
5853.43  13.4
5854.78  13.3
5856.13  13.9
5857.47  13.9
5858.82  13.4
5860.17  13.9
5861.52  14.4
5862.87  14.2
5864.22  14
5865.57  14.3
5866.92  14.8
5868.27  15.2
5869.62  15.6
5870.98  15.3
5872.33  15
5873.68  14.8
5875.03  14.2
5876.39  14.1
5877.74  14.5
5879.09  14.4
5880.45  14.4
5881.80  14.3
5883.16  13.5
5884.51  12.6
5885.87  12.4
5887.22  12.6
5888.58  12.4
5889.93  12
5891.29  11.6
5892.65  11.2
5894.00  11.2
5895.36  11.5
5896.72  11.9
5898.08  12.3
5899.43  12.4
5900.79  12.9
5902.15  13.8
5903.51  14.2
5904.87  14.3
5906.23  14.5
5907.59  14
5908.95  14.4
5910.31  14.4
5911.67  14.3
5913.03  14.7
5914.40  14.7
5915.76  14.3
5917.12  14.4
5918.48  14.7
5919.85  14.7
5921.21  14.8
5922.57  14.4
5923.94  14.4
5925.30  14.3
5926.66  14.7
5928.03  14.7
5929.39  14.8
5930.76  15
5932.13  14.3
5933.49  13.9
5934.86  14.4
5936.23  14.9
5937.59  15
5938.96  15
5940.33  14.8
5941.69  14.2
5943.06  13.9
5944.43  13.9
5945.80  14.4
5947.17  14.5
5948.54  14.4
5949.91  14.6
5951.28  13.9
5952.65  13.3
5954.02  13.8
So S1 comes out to 2.6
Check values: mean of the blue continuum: 14.6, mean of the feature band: 13.4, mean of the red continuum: 14.6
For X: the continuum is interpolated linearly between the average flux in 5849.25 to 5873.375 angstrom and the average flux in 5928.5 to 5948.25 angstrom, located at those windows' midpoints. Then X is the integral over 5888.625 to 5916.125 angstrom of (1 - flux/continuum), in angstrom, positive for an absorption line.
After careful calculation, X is 2.3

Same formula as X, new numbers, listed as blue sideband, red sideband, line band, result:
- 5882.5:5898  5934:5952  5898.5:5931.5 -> -2.79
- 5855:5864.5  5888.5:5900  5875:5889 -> -1.12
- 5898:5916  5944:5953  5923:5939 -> -0.57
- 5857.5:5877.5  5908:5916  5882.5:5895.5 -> 2.11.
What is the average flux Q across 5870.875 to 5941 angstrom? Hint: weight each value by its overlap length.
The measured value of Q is 13.9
